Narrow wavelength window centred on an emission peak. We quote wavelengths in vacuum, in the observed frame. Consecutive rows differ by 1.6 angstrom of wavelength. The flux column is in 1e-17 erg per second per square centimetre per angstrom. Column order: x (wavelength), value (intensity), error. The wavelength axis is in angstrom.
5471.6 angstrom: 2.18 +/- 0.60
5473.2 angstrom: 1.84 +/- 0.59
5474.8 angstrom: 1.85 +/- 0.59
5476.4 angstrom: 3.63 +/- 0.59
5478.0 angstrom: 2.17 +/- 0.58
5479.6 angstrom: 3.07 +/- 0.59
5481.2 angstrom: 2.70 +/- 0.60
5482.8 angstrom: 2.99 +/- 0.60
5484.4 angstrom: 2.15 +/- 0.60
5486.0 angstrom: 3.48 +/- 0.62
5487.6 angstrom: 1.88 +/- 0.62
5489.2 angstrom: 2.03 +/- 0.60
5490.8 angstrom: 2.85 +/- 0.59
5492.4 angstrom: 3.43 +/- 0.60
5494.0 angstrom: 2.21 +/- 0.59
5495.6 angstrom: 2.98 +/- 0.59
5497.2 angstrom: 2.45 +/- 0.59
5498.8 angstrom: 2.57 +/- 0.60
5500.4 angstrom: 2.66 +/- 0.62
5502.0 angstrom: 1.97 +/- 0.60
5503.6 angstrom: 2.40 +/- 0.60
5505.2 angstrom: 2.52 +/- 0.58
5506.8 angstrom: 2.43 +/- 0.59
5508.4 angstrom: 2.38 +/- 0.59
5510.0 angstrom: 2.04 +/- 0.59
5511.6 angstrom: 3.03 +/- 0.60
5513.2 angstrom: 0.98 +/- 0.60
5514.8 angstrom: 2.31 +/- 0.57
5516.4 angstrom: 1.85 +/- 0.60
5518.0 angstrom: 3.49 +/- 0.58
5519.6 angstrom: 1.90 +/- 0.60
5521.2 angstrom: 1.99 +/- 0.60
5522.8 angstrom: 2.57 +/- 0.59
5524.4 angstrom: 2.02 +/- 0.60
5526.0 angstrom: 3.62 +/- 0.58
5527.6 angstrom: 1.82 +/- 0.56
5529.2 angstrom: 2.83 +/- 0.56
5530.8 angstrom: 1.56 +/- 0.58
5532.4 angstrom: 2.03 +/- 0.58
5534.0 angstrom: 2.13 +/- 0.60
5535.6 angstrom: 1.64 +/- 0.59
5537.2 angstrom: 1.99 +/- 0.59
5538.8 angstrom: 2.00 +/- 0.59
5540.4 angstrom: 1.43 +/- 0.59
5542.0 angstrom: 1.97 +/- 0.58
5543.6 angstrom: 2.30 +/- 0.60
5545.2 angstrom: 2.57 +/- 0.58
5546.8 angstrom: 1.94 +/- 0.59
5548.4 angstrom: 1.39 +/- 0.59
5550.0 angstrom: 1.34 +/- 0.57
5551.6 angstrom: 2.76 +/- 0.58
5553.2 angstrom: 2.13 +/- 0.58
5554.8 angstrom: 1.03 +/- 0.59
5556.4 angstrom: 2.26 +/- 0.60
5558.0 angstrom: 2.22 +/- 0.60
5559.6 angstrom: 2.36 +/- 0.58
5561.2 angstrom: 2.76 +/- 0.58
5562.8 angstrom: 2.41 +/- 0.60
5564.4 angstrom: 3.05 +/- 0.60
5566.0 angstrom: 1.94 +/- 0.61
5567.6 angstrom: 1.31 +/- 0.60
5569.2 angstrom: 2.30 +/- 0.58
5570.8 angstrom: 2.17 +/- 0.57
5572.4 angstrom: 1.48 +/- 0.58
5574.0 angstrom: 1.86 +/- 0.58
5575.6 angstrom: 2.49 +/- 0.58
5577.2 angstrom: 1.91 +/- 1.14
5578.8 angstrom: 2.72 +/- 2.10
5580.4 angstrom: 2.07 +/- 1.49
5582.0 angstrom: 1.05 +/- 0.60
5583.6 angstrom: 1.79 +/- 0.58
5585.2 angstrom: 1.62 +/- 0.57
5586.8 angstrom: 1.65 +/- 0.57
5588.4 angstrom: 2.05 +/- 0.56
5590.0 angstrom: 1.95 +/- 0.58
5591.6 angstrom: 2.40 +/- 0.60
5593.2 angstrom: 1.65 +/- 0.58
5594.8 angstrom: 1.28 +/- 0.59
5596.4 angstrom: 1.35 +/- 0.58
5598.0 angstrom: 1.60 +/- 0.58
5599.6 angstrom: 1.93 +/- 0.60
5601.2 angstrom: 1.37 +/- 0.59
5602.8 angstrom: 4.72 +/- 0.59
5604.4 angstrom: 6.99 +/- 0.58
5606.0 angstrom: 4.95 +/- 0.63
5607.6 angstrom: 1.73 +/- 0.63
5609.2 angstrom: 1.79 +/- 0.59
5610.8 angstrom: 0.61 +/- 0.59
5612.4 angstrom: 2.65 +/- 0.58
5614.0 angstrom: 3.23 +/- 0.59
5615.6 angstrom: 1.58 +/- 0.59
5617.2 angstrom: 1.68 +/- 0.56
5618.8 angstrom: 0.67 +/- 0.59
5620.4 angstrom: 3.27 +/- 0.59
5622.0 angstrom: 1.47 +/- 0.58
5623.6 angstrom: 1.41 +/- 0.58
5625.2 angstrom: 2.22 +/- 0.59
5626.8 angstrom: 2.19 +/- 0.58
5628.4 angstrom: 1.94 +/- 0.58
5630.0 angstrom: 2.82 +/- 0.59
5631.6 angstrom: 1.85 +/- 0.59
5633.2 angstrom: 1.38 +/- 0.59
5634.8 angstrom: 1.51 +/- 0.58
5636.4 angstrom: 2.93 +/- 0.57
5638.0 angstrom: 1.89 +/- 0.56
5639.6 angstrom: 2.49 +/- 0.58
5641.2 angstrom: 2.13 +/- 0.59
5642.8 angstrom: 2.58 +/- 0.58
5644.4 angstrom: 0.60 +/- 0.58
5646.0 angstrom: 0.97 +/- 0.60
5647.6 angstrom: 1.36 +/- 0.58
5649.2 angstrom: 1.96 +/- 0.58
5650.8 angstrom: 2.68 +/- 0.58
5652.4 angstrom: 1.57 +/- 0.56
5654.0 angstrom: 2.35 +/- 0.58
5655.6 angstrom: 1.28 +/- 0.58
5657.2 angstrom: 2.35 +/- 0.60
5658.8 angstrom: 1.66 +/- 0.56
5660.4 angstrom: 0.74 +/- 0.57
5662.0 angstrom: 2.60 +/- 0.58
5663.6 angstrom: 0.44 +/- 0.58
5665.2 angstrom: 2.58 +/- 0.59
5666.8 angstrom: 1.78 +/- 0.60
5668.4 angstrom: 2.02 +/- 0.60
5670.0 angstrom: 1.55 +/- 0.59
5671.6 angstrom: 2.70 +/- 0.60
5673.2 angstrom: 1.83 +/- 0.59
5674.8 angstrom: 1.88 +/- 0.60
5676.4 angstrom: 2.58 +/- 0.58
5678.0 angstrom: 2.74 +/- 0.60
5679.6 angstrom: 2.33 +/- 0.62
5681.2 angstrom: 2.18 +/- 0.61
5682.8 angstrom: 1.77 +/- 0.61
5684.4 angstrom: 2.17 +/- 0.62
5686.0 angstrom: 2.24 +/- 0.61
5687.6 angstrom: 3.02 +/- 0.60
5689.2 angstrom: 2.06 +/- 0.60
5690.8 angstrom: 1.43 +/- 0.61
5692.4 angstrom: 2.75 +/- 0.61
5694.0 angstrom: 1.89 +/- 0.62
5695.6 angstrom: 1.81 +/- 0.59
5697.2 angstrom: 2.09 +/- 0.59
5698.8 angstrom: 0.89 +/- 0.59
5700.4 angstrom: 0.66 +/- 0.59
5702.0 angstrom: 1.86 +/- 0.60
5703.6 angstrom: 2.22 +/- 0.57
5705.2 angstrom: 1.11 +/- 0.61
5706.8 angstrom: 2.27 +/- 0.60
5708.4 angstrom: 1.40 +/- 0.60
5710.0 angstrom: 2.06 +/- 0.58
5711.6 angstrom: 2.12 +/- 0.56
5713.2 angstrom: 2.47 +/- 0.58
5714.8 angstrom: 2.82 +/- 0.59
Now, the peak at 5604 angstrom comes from H-gamma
